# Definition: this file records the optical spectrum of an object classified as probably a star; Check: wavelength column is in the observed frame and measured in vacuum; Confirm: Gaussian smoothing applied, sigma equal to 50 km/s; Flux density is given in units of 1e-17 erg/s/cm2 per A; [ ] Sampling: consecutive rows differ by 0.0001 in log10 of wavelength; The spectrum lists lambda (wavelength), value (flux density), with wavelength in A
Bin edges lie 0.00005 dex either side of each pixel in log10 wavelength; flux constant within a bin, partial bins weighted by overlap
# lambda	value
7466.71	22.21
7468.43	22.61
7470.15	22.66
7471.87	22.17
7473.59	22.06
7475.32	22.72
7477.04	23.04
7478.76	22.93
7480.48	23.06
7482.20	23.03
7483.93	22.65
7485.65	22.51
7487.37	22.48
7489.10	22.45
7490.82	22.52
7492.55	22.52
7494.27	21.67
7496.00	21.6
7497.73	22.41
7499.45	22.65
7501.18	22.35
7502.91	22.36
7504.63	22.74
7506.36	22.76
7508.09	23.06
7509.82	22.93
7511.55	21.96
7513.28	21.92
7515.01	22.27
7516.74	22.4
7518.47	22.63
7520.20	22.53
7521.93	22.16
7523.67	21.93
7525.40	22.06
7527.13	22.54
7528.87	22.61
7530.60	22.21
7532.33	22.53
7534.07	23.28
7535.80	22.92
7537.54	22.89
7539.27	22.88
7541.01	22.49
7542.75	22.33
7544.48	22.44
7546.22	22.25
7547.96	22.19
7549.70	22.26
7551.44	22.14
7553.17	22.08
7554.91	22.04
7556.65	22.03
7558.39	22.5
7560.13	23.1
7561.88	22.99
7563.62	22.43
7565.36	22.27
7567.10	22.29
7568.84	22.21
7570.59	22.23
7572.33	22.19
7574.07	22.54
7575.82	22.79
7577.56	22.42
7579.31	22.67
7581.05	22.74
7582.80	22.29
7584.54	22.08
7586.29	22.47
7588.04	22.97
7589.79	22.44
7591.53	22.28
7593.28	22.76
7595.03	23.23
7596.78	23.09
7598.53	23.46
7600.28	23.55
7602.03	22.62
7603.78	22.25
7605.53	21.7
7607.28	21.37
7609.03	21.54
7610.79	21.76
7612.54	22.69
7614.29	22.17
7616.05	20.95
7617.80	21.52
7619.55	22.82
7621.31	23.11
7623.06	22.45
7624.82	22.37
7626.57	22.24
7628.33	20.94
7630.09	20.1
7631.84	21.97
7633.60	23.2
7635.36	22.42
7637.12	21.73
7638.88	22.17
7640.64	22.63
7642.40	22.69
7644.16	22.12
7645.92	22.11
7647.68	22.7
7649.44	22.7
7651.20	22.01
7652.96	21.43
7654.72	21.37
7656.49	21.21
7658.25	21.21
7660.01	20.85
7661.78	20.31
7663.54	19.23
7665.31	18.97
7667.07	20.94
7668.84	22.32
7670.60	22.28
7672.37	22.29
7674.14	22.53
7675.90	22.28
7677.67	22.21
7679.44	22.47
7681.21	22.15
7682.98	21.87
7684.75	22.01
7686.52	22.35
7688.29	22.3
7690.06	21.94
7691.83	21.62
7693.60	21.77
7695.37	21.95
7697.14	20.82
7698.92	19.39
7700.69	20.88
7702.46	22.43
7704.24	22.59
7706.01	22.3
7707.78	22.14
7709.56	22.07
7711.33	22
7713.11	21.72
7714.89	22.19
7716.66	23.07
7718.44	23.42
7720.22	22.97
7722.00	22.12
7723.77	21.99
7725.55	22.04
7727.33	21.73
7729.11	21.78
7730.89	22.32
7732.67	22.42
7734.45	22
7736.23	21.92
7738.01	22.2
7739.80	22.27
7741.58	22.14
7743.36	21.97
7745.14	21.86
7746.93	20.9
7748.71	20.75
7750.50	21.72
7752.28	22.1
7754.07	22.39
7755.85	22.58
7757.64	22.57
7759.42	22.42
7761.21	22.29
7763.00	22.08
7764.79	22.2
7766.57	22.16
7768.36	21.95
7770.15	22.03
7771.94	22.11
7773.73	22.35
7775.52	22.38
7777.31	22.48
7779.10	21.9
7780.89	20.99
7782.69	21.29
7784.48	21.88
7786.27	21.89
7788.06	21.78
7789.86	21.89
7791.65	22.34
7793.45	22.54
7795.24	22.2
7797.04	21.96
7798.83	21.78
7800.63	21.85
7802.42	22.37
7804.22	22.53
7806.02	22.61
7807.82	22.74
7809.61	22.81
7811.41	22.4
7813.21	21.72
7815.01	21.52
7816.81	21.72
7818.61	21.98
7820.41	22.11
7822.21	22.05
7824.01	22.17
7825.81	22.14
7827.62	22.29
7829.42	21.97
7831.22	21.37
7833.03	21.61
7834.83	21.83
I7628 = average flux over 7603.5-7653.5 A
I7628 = 22.1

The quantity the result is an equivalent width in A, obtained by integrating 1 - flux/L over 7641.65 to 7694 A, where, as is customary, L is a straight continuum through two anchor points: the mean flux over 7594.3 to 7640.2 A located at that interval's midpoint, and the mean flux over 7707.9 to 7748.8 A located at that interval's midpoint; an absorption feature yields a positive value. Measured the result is 1.0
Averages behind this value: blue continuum 22.2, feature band 21.7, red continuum 22.1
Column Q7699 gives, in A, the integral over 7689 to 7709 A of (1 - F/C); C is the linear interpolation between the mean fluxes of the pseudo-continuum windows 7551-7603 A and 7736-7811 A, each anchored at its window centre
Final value 0.6 A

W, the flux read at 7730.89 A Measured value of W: 22.32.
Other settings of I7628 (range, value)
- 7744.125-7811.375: 22.1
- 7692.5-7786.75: 22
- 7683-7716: 21.8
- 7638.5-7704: 21.7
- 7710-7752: 22.1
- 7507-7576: 22.4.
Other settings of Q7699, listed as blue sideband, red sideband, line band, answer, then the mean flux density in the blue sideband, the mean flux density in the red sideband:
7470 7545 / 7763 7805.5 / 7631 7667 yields 1.0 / 22.5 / 22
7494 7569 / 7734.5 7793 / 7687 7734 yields 0.2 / 22.4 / 22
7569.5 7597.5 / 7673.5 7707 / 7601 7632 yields 0.6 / 22.6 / 21.9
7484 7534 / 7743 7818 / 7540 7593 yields -0.2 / 22.4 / 22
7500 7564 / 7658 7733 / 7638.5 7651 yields -0.2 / 22.5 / 21.8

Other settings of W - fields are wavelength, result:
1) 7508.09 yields 23.06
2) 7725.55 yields 22.04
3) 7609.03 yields 21.54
